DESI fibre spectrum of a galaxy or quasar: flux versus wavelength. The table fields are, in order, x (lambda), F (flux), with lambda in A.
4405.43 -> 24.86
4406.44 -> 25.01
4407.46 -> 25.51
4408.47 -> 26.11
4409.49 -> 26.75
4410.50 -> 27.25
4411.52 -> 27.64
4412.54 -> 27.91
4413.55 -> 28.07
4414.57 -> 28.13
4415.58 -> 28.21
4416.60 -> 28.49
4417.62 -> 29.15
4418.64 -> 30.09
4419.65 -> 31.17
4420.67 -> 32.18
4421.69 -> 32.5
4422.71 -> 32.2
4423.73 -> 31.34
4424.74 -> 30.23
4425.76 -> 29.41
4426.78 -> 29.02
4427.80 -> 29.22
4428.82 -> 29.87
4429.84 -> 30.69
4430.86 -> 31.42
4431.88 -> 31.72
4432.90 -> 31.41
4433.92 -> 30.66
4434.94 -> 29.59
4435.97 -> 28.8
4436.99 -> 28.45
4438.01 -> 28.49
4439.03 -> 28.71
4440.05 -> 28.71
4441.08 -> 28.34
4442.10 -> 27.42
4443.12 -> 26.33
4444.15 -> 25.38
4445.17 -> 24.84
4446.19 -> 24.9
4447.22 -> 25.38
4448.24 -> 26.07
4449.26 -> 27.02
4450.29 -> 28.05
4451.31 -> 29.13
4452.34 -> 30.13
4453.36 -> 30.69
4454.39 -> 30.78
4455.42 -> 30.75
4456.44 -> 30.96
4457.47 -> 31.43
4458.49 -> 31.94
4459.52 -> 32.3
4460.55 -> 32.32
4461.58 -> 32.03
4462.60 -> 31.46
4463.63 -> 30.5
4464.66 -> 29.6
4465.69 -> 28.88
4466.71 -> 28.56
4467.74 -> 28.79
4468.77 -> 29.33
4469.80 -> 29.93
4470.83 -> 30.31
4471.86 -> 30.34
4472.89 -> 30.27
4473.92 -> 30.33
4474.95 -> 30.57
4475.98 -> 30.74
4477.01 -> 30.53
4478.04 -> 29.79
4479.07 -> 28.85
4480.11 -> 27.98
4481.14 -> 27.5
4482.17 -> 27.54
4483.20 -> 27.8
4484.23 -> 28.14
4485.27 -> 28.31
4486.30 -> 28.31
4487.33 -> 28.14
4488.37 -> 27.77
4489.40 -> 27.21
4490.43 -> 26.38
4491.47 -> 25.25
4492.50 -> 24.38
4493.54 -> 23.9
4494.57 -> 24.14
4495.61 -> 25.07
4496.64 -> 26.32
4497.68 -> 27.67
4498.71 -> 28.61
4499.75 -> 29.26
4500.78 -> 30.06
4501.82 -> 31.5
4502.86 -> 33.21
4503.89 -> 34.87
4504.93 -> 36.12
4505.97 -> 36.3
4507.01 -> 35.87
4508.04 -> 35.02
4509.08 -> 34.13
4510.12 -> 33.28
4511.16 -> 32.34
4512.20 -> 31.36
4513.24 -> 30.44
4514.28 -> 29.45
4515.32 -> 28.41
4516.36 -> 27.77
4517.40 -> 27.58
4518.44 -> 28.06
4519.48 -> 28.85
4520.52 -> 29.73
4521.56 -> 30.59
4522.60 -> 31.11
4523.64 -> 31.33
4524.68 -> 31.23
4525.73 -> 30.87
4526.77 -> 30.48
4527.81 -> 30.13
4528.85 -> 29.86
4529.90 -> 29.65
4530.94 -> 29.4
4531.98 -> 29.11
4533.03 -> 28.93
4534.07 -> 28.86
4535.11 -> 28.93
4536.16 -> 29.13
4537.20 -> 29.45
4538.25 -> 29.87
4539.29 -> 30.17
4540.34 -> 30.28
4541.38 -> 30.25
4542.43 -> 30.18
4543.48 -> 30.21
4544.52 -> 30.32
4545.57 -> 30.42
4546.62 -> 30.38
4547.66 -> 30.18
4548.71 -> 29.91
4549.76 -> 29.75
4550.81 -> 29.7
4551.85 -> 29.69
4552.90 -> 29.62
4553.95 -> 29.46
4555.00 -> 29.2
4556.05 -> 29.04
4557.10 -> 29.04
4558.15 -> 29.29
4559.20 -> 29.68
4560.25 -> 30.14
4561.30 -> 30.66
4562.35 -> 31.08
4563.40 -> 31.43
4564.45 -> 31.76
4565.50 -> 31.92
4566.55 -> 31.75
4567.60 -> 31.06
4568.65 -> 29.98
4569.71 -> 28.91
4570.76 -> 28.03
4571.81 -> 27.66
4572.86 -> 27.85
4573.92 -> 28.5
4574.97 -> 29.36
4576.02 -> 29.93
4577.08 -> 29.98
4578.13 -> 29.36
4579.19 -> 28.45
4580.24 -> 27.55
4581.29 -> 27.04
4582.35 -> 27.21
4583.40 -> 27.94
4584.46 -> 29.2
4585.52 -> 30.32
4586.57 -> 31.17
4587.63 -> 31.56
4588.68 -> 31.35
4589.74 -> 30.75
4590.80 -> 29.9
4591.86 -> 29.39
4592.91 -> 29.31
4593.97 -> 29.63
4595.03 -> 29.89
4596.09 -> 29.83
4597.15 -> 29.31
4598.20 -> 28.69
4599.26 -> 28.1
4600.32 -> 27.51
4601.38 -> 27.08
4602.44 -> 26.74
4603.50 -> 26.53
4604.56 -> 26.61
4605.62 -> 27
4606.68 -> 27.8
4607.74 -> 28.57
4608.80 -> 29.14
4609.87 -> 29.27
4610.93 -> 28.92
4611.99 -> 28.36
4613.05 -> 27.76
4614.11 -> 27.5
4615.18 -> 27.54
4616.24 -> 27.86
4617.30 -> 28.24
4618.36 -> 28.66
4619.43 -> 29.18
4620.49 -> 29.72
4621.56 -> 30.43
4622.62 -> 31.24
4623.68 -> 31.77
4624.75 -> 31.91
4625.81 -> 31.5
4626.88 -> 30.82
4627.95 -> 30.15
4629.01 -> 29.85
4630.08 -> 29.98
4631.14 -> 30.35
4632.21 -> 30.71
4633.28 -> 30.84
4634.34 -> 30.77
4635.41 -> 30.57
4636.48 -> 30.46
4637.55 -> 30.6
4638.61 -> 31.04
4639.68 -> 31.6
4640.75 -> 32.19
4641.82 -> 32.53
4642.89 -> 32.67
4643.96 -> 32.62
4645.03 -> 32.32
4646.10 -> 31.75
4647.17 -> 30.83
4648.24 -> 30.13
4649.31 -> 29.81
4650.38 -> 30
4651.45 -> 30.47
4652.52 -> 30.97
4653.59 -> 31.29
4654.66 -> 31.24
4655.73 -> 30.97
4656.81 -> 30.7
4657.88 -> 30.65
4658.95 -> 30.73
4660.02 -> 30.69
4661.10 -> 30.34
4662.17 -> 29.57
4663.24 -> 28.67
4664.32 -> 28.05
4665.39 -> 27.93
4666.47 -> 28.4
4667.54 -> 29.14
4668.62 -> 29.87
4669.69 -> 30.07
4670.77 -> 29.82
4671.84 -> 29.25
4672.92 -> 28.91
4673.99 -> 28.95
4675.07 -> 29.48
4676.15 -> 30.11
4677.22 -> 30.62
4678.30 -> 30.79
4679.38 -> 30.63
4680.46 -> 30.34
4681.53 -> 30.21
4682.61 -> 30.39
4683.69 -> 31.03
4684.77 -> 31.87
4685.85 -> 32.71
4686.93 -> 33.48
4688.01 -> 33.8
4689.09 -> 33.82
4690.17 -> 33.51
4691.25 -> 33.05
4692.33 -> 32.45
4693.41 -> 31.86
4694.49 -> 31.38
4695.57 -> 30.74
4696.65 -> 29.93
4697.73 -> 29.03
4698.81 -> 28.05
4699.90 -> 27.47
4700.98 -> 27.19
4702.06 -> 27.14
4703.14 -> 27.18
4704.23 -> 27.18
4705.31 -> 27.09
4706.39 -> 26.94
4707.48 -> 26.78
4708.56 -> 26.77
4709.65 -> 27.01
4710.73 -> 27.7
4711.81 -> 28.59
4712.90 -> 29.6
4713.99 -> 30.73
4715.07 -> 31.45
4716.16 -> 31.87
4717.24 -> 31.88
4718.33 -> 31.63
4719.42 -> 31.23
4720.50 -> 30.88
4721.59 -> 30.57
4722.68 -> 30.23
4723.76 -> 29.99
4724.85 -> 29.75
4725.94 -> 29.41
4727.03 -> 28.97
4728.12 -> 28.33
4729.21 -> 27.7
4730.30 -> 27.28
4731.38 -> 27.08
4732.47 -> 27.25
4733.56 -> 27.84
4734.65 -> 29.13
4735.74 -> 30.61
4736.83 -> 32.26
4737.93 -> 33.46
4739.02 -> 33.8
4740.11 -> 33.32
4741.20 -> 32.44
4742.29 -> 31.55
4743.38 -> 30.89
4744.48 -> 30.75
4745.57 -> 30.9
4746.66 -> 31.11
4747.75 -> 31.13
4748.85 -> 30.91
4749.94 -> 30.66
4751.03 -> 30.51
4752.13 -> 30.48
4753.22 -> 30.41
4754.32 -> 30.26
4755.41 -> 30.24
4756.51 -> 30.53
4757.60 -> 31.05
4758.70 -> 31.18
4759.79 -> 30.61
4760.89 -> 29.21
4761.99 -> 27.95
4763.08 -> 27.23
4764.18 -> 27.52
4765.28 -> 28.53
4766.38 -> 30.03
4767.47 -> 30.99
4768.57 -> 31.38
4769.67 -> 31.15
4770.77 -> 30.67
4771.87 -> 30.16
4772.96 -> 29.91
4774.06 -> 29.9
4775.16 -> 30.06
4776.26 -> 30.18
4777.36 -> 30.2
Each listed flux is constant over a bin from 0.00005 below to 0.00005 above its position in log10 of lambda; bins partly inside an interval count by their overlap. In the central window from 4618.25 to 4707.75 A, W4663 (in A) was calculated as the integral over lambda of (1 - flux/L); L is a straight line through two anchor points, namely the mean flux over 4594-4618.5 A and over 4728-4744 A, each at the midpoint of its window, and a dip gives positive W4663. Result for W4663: -4.1 A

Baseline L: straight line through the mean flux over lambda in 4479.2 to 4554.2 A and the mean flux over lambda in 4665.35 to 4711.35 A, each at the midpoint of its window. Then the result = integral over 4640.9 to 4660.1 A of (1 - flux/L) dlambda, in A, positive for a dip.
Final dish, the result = -0.9 A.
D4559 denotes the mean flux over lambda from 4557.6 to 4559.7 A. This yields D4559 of 29.5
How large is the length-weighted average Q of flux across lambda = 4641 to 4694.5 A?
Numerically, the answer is 30.8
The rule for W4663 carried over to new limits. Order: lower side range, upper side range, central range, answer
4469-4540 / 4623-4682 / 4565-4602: 1.0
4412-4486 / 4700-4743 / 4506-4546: -1.3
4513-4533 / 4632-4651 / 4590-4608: 1.3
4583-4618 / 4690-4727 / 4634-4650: -1.2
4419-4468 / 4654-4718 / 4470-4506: 1.0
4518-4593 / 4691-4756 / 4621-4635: -0.5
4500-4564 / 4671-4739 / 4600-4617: 1.4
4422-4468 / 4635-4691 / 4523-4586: 0.9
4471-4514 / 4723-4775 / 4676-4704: -0.6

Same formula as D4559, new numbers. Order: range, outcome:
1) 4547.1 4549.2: 30.1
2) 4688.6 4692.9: 33.2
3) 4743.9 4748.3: 31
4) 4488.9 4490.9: 26.9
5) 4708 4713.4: 27.9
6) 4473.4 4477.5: 30.6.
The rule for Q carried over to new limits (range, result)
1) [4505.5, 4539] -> 30.5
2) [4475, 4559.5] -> 29.6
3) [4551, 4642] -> 29.5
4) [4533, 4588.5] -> 29.7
